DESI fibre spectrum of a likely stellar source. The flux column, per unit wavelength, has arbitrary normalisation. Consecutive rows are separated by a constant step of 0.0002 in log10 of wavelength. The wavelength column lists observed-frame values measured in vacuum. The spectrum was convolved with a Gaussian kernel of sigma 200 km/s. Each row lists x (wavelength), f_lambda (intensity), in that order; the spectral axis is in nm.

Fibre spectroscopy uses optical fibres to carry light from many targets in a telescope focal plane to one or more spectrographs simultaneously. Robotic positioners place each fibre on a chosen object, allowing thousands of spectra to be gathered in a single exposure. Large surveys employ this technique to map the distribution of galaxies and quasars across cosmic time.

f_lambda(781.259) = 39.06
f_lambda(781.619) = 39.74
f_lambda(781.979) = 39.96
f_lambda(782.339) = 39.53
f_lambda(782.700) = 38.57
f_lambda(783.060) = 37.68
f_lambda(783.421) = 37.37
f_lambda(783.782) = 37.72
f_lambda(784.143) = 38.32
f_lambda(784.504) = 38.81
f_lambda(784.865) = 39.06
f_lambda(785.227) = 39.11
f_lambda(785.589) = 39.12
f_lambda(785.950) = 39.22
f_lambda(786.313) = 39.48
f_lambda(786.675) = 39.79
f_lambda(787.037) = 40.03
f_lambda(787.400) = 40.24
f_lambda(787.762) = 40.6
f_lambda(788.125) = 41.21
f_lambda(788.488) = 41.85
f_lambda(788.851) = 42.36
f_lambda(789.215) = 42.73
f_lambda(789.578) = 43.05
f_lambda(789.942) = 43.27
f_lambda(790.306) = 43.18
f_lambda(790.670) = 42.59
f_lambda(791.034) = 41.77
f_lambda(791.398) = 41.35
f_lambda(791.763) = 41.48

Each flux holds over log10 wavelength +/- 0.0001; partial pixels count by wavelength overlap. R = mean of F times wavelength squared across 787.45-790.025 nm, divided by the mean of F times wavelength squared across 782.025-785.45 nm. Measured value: 1.10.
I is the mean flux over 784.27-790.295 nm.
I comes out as 40.7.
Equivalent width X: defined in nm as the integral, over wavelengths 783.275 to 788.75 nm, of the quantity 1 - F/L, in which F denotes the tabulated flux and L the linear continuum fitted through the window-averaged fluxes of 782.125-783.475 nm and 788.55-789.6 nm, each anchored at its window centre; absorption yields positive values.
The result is 0.138 nm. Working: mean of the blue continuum 38.4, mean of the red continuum 42.6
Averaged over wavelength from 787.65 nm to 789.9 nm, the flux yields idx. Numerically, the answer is 42.1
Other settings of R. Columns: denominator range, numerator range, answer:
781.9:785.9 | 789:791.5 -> 1.12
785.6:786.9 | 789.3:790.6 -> 1.10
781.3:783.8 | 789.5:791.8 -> 1.12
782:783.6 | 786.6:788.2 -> 1.06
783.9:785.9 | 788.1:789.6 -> 1.10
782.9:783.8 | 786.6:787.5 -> 1.08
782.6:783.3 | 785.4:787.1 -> 1.05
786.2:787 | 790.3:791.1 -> 1.08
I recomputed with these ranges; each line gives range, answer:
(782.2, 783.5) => 38.3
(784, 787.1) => 39.2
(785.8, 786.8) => 39.5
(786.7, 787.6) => 40.1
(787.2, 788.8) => 41.1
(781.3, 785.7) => 38.7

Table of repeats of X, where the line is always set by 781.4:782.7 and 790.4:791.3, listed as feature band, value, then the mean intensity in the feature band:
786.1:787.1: 0.030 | 39.7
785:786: 0.036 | 39.1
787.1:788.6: 0.016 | 40.9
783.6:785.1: 0.065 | 38.5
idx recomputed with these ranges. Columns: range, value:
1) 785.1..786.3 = 39.2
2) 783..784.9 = 38.1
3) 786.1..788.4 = 40.3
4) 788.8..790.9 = 42.9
